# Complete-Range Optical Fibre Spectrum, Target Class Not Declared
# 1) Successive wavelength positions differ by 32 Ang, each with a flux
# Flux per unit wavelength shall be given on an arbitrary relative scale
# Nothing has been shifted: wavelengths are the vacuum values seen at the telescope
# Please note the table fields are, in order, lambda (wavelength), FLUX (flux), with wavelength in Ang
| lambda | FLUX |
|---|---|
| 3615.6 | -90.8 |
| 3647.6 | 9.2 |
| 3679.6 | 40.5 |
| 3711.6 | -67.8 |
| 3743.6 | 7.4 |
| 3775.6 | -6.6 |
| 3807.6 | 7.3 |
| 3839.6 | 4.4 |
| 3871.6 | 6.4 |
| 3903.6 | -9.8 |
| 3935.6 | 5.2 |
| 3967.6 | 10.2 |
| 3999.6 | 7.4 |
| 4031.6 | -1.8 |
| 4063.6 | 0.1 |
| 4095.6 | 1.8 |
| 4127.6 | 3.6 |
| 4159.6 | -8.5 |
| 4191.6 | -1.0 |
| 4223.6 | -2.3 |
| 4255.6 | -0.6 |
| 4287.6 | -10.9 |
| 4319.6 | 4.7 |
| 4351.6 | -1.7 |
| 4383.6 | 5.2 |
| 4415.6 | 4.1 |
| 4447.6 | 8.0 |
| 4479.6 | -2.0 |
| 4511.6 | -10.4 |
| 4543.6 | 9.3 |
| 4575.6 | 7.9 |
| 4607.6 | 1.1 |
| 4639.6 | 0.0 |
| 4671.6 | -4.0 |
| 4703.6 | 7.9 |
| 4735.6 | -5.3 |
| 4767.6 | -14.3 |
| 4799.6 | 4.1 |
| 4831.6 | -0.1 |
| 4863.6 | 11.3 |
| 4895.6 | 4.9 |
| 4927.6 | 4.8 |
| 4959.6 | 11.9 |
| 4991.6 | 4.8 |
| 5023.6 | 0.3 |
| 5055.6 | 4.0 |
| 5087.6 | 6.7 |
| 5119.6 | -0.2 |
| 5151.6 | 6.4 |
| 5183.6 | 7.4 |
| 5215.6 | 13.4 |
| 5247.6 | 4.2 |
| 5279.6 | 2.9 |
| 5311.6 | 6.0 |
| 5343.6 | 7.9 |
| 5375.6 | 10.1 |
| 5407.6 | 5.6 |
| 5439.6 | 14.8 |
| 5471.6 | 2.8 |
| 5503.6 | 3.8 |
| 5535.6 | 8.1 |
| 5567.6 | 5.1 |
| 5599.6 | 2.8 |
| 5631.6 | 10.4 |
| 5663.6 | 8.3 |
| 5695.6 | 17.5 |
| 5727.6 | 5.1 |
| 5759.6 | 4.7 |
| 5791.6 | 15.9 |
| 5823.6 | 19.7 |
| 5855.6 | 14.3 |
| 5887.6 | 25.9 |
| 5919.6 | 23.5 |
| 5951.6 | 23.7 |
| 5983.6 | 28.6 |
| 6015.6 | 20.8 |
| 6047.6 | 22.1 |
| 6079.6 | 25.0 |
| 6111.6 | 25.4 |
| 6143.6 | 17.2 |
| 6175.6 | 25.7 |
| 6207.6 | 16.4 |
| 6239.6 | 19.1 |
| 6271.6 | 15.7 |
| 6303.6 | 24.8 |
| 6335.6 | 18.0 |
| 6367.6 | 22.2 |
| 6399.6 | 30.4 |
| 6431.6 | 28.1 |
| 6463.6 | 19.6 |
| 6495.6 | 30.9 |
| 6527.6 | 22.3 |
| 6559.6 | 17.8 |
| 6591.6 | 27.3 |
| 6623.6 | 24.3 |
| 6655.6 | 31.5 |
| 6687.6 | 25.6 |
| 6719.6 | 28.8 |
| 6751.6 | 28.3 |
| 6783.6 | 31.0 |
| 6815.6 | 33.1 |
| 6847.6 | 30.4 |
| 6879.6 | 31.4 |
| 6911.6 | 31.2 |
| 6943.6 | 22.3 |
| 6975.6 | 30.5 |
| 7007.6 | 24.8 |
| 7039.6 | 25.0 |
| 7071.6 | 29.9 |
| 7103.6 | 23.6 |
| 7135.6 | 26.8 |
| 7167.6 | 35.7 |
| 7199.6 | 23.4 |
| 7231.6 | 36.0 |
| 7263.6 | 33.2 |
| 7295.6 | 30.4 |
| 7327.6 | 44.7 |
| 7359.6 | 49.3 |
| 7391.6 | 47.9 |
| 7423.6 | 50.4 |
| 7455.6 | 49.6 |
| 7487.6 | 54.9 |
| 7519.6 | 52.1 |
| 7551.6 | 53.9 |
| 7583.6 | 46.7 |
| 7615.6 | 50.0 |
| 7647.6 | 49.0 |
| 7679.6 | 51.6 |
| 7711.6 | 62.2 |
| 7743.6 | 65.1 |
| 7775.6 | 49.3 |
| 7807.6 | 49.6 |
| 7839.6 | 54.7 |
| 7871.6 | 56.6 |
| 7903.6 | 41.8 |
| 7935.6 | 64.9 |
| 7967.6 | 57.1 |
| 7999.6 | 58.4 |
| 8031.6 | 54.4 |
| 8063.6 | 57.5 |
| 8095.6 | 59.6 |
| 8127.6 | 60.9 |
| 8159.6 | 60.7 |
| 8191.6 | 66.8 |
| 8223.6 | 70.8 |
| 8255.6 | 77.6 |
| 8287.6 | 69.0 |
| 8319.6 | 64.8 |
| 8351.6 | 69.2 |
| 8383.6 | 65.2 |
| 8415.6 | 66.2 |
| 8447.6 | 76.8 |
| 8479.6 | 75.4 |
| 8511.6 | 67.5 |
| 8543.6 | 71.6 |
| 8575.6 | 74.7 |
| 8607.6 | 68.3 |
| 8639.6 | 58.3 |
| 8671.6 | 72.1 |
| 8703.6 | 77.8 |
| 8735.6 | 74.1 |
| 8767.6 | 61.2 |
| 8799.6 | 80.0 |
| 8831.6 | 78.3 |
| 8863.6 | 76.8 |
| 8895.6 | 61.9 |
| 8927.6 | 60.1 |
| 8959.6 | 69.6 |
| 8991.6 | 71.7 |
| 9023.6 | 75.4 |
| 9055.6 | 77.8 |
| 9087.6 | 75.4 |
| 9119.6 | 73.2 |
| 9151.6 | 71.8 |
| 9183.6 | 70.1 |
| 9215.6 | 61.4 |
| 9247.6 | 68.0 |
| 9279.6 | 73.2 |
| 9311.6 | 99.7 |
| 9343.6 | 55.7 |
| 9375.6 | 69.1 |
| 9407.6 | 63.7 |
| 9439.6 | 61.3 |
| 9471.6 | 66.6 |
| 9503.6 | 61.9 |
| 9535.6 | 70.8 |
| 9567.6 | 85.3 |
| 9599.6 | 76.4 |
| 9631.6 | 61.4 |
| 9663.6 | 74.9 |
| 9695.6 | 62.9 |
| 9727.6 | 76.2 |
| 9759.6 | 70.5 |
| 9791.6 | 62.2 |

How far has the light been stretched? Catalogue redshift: 0.833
